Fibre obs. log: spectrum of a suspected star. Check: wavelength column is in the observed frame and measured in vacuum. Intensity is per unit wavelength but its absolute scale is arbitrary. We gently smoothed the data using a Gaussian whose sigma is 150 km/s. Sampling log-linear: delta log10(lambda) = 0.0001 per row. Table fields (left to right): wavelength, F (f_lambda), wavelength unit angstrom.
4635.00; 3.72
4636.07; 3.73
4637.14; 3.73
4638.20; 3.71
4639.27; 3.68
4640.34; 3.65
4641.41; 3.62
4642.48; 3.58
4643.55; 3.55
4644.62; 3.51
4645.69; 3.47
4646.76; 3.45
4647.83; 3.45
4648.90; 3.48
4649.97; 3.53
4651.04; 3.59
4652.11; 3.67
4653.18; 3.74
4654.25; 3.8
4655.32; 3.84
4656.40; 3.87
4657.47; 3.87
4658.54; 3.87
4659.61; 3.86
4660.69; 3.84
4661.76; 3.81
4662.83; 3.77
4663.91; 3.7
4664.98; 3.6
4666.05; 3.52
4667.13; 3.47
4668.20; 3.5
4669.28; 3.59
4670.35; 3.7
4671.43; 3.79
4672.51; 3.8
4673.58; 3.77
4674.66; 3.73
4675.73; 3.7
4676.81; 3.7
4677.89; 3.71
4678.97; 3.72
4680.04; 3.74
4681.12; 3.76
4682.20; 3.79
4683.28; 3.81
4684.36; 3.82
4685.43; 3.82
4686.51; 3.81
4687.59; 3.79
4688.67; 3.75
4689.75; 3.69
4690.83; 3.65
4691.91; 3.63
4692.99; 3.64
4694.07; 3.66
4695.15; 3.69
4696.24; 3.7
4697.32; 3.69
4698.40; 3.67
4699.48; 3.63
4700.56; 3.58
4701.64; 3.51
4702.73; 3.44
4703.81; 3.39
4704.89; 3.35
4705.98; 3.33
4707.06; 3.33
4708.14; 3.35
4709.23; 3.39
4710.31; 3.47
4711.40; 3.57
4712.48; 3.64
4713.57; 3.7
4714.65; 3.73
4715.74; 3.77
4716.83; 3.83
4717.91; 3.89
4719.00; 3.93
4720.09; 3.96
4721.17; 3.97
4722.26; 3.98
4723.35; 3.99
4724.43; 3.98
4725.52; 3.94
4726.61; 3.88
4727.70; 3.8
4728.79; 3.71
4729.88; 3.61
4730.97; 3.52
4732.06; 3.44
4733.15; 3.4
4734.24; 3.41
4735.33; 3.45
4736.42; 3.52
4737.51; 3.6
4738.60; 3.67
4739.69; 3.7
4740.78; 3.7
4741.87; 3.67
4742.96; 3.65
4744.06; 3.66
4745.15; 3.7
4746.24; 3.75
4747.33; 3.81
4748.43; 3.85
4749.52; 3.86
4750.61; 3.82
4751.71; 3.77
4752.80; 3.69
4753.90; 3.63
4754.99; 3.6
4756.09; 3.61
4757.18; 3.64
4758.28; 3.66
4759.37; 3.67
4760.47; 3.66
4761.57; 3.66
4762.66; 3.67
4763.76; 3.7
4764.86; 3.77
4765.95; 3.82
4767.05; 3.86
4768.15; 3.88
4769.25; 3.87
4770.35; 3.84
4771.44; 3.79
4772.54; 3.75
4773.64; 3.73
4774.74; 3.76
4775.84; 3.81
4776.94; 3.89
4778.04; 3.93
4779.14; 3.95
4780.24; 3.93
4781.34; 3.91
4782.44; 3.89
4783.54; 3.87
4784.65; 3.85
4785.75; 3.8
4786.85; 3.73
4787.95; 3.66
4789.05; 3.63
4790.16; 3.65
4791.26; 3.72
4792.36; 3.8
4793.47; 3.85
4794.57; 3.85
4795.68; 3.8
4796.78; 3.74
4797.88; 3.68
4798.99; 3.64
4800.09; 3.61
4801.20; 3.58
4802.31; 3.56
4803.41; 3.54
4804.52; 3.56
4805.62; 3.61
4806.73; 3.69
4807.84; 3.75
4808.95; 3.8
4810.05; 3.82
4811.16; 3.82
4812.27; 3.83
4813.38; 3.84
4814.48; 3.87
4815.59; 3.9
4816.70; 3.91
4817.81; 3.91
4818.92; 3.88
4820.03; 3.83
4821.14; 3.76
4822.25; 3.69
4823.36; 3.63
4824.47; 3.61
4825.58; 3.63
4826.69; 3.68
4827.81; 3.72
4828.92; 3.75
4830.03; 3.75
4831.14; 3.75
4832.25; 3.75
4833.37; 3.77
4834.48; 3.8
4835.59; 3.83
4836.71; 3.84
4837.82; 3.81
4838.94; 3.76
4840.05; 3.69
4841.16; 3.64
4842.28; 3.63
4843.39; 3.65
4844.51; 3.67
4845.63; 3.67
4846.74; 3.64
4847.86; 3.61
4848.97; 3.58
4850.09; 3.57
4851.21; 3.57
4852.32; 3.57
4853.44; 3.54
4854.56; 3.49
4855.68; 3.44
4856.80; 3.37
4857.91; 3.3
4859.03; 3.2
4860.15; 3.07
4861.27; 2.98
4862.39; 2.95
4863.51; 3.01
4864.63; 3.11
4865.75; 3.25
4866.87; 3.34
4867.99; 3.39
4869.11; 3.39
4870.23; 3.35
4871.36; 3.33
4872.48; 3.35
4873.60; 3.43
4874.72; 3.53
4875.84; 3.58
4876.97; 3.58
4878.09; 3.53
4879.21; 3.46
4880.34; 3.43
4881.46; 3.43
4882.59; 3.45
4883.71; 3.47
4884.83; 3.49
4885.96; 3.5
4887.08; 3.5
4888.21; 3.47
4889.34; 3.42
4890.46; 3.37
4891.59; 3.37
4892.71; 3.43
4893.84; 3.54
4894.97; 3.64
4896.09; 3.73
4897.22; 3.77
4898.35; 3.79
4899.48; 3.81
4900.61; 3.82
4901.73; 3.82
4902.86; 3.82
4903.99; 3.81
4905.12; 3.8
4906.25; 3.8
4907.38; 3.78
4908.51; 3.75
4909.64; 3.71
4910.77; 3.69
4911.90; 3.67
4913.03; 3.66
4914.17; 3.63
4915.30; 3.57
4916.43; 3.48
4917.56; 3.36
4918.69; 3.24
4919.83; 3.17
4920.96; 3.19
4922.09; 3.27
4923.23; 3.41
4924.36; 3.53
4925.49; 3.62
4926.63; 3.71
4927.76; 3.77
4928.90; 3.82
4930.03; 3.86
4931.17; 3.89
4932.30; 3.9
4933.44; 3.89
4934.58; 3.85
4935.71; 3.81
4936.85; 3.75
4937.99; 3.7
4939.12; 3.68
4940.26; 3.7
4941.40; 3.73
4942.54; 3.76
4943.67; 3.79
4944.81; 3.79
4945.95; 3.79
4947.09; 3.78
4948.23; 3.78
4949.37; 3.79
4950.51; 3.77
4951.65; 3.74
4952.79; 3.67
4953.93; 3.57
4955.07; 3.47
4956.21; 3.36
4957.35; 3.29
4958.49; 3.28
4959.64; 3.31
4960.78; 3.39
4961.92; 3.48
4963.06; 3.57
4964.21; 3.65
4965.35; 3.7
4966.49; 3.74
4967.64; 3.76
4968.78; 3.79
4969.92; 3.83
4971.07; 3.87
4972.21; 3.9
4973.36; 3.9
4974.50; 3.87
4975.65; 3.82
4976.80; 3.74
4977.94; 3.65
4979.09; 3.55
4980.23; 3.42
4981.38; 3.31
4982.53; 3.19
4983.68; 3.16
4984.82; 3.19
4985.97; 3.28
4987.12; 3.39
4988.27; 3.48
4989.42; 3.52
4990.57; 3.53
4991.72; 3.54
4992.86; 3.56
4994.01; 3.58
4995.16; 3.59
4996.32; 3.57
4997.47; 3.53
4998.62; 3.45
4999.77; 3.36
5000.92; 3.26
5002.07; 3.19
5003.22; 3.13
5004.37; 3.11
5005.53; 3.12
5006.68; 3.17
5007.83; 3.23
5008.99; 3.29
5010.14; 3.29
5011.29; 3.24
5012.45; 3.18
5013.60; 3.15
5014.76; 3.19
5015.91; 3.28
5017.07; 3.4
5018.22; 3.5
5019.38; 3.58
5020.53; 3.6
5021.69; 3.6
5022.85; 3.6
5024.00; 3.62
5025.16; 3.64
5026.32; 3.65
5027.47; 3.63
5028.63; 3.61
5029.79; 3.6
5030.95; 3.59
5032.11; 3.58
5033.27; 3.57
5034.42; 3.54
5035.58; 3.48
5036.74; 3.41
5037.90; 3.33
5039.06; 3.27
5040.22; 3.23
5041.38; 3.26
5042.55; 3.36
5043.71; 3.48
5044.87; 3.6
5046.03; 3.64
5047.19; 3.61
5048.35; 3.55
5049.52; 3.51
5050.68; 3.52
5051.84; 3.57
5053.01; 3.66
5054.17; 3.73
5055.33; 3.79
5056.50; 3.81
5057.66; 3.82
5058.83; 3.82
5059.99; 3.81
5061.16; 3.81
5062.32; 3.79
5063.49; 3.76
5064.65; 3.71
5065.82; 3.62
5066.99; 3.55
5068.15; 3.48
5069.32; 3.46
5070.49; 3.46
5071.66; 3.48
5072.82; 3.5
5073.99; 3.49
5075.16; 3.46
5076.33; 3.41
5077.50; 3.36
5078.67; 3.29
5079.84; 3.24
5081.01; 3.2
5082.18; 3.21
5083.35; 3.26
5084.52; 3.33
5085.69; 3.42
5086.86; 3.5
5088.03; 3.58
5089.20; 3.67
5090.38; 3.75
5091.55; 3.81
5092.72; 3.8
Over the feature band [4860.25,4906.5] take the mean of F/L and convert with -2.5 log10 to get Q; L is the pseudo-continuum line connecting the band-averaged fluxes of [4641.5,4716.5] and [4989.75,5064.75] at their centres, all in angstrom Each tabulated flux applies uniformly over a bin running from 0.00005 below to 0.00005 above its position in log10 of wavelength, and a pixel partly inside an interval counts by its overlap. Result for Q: 0.02 mag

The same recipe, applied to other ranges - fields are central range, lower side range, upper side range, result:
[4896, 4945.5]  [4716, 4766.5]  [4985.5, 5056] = -0.041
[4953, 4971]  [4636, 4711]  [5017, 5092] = 0.003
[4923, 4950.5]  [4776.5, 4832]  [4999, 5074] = -0.045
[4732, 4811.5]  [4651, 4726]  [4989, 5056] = -0.024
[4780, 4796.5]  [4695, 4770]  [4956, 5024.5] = -0.047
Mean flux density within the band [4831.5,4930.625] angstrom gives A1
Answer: 3.54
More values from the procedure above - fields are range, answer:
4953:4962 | 3.4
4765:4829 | 3.77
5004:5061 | 3.49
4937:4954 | 3.74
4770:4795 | 3.81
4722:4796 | 3.74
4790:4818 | 3.74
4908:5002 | 3.6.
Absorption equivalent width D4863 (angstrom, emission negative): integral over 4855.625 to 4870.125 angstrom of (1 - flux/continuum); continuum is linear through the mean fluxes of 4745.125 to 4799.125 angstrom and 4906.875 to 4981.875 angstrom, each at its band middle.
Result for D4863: 1.9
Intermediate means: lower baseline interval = 3.77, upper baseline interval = 3.65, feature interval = 3.21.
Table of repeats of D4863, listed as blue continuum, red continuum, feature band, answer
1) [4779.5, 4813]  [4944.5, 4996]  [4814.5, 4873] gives 2.1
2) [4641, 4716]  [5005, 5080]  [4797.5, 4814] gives -0.4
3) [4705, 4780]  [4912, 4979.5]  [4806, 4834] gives -0.6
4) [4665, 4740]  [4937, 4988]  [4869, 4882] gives 0.6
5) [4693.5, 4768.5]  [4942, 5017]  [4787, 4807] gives -0.3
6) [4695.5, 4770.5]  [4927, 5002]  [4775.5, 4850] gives -1.8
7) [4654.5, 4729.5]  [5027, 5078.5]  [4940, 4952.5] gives -0.6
